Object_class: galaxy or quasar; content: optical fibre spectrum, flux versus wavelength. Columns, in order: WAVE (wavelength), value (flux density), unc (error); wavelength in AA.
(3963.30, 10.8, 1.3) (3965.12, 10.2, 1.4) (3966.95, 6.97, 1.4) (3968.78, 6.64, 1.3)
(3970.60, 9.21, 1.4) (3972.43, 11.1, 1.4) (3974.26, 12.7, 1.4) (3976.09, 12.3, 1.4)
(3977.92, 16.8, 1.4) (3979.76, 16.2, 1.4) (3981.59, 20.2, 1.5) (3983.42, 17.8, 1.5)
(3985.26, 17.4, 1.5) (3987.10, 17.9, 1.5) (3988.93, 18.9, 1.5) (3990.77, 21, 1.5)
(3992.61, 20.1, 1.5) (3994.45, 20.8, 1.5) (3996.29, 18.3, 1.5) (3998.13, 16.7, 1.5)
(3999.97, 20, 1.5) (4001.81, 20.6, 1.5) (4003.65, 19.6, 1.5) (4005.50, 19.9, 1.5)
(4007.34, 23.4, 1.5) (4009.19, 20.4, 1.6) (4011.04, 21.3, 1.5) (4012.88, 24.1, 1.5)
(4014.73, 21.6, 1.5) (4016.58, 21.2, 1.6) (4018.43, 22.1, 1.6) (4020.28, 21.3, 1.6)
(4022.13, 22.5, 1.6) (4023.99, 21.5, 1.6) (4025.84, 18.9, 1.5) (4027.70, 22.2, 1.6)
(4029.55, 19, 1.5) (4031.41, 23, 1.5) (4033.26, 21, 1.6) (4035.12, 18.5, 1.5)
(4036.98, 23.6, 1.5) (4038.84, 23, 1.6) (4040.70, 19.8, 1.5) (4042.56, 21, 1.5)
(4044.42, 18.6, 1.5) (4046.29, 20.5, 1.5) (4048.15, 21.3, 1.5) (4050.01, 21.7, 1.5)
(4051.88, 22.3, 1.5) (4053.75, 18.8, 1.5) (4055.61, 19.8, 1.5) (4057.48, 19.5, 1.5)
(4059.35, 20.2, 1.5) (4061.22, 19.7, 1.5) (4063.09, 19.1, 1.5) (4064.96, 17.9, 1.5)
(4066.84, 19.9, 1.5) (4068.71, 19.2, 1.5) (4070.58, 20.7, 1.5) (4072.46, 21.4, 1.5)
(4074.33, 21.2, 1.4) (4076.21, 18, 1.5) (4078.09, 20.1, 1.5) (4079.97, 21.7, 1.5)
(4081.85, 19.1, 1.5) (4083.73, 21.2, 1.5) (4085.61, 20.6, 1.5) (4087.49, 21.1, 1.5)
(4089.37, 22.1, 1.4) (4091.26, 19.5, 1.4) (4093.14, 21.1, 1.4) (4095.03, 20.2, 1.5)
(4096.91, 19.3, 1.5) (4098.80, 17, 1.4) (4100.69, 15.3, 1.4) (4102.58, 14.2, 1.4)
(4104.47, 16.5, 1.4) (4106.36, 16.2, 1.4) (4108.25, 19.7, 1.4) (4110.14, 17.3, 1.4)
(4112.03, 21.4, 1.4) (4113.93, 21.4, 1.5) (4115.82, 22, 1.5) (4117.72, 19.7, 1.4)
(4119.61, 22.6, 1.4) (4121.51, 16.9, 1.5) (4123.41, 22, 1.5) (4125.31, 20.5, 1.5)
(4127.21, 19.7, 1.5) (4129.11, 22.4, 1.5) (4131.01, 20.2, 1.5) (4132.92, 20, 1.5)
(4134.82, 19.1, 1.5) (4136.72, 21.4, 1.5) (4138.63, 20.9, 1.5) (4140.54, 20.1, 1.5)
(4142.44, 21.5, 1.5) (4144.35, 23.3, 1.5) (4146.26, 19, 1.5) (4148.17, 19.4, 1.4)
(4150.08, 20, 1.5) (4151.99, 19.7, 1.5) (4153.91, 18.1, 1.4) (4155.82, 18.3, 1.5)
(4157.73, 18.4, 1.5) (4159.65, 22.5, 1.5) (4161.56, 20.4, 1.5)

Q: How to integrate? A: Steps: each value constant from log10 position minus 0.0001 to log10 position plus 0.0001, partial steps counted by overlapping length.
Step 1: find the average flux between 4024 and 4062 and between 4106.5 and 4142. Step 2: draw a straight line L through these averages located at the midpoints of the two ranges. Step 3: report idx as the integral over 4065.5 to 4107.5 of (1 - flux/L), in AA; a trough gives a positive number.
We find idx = 2.4 AA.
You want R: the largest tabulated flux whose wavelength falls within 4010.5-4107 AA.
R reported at 24.1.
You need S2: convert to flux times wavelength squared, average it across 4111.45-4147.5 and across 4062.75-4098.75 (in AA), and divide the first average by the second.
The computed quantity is 1.1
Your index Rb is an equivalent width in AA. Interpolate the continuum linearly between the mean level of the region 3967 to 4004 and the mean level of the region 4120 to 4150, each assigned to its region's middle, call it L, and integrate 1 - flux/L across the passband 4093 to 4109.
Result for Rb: 1.6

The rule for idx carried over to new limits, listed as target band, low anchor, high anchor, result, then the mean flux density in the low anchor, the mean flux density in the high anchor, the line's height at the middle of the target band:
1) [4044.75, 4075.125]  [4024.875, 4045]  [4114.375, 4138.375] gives 0.9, 20.8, 20.6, 20.8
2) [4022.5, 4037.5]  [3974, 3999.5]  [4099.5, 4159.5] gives -2.1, 17.8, 19.6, 18.4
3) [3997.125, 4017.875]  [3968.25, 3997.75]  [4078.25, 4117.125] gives -4.8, 16.2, 19.4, 16.9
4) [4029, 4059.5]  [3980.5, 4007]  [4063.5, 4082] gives -1.6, 19.3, 19.9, 19.7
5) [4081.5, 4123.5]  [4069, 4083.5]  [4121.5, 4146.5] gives 2.3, 20.3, 20.7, 20.5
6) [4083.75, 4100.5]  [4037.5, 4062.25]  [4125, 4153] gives 0.4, 20.5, 20.5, 20.5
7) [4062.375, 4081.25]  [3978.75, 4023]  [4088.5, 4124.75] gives -0.4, 20.1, 19.2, 19.5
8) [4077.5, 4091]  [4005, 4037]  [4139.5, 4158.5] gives -0.1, 21.4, 19.8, 20.6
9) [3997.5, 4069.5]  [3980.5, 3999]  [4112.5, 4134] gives -4.4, 18.9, 20.7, 19.5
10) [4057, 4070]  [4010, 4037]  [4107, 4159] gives 1.0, 21.4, 20.2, 20.9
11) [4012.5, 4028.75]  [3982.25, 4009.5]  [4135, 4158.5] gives -1.7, 19.5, 20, 19.6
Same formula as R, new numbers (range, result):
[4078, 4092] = 22.1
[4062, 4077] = 21.4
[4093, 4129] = 22.6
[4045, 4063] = 22.3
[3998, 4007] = 20.6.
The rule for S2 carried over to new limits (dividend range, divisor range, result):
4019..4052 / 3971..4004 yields 1.23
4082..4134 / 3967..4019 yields 1.16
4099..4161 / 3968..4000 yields 1.30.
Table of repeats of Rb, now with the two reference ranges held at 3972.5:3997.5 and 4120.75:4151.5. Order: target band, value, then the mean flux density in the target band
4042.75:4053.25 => -1.2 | 20.8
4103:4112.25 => 1.0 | 17.8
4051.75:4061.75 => -0.5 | 19.9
